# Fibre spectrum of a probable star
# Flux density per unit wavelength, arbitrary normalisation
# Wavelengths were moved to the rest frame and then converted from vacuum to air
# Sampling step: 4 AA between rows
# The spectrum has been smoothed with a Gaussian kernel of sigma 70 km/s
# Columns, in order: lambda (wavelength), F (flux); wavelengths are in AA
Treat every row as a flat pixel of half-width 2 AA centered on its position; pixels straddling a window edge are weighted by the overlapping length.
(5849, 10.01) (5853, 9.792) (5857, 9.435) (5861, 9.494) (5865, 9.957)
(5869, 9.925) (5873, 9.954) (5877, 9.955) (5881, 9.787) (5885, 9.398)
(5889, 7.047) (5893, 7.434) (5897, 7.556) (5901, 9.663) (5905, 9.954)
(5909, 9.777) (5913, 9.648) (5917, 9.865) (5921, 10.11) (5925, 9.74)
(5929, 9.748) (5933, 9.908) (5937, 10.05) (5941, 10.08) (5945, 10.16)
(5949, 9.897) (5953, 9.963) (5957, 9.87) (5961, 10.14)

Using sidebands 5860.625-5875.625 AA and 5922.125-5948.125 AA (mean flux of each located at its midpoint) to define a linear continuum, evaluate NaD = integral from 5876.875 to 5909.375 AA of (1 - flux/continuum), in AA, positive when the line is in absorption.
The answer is 3.4 AA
